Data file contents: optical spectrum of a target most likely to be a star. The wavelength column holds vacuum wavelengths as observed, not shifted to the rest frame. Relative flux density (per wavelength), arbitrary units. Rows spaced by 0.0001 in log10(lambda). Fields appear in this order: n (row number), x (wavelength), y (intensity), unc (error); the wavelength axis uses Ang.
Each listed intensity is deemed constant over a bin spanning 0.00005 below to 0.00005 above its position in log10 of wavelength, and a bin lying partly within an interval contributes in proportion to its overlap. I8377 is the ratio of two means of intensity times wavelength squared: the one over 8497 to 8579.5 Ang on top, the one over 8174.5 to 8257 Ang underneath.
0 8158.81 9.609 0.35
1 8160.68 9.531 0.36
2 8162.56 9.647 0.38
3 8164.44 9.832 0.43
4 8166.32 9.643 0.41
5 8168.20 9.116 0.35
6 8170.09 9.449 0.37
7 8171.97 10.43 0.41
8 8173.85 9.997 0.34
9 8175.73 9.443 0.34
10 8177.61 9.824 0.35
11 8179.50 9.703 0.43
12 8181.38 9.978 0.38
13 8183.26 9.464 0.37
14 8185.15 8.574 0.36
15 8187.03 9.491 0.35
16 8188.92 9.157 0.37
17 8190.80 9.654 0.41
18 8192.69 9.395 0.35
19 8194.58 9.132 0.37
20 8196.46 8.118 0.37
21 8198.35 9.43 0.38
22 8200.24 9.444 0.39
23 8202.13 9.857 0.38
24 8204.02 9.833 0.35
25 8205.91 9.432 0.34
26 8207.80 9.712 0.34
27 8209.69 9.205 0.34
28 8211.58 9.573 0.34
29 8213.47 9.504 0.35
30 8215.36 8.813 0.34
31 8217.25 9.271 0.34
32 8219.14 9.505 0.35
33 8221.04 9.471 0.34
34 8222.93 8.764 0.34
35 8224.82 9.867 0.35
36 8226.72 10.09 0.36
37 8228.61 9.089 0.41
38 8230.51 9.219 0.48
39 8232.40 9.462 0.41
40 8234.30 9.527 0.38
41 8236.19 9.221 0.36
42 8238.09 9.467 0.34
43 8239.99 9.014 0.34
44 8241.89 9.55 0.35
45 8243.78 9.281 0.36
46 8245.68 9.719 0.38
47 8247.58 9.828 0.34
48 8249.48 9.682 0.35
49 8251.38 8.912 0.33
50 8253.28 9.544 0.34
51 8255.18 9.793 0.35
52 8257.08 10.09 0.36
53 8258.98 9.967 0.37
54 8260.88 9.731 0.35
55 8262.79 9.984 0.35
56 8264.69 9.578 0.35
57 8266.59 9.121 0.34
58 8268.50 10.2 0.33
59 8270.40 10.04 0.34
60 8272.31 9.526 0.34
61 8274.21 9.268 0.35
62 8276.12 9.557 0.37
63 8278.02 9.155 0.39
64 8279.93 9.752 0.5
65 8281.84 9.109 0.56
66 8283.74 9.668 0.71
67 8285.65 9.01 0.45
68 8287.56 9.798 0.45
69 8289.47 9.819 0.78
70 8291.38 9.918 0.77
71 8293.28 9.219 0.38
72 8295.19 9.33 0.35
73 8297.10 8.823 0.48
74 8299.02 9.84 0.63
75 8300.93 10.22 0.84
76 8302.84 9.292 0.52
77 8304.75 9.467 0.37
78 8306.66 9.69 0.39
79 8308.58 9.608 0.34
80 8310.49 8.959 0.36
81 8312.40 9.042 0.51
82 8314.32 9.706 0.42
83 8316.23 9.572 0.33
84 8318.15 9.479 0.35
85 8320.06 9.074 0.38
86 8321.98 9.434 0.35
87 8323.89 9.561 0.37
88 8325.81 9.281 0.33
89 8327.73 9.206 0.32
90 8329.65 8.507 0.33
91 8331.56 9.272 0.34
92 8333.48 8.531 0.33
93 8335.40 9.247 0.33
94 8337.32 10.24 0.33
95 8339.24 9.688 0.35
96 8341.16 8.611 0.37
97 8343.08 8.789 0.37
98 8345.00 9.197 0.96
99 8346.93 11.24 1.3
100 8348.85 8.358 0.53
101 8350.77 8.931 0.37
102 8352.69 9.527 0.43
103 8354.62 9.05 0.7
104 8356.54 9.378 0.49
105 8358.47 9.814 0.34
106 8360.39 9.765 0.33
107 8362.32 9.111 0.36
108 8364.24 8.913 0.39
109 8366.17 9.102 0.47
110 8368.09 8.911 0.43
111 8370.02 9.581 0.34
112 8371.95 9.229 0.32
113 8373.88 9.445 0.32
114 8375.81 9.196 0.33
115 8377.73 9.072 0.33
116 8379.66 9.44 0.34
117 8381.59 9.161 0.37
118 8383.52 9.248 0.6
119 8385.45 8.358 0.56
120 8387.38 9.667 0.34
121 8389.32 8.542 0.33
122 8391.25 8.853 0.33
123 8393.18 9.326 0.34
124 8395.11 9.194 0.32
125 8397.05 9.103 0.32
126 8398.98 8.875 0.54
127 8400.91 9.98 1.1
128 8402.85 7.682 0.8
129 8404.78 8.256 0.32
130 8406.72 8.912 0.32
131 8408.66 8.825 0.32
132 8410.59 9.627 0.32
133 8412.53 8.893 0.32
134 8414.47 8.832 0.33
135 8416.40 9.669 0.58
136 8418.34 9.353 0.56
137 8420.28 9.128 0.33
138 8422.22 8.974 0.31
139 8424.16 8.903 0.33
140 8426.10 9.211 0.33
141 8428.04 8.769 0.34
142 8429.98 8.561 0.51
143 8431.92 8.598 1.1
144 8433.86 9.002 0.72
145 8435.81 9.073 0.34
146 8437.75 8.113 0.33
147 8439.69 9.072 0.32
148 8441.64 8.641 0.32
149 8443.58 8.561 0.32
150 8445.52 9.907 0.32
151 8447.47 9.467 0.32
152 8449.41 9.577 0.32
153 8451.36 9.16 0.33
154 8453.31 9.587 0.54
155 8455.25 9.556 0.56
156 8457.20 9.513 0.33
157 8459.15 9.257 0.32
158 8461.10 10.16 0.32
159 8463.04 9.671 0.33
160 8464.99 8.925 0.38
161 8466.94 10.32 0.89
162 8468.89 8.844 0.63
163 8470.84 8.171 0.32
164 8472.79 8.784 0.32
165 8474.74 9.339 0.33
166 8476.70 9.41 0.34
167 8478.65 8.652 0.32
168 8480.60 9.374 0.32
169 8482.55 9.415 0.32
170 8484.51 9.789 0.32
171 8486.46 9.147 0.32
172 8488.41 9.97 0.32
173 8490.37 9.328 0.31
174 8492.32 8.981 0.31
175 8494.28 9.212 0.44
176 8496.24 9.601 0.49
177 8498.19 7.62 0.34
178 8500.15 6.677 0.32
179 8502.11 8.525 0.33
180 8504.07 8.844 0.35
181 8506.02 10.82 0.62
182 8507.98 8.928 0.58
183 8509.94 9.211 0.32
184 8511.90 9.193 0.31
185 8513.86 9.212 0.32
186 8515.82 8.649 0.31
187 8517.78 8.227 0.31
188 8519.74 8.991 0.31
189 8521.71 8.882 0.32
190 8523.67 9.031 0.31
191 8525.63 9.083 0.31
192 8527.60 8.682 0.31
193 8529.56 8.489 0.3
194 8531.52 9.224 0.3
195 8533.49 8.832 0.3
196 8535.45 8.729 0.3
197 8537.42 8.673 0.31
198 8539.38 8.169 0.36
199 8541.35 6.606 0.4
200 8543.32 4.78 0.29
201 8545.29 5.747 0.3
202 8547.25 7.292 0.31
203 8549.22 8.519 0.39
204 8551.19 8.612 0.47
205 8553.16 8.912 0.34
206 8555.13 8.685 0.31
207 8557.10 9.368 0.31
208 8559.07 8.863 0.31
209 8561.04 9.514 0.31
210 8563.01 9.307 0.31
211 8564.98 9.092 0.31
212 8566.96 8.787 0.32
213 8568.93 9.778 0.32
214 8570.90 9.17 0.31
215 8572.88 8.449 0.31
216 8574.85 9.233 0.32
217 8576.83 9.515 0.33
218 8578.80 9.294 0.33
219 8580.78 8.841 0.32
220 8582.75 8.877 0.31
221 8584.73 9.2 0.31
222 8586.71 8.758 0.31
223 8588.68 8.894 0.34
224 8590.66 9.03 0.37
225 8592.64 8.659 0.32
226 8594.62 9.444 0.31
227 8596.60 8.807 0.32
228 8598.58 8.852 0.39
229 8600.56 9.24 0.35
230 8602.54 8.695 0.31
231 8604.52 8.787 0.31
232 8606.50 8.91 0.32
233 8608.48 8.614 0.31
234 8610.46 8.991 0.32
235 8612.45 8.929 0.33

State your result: 1.0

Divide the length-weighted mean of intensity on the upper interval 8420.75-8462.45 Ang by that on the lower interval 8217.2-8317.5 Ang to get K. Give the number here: 0.96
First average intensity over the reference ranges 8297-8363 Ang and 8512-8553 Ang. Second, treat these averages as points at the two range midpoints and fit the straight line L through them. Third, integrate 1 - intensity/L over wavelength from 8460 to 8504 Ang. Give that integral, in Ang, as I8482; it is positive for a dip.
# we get -2.83 Ang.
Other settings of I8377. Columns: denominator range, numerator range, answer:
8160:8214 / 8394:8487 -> 1.02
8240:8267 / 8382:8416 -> 0.97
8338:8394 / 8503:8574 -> 0.98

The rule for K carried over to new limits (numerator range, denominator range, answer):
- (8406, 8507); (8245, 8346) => 0.96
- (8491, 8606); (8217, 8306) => 0.92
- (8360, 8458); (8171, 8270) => 0.96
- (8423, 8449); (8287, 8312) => 0.94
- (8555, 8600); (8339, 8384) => 0.98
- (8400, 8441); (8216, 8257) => 0.94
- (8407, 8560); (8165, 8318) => 0.94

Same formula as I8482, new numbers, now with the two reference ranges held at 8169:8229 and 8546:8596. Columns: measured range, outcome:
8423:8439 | 0.62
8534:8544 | 1.62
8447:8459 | -0.47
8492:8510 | 0.45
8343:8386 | -0.18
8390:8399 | 0.11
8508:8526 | 0.17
